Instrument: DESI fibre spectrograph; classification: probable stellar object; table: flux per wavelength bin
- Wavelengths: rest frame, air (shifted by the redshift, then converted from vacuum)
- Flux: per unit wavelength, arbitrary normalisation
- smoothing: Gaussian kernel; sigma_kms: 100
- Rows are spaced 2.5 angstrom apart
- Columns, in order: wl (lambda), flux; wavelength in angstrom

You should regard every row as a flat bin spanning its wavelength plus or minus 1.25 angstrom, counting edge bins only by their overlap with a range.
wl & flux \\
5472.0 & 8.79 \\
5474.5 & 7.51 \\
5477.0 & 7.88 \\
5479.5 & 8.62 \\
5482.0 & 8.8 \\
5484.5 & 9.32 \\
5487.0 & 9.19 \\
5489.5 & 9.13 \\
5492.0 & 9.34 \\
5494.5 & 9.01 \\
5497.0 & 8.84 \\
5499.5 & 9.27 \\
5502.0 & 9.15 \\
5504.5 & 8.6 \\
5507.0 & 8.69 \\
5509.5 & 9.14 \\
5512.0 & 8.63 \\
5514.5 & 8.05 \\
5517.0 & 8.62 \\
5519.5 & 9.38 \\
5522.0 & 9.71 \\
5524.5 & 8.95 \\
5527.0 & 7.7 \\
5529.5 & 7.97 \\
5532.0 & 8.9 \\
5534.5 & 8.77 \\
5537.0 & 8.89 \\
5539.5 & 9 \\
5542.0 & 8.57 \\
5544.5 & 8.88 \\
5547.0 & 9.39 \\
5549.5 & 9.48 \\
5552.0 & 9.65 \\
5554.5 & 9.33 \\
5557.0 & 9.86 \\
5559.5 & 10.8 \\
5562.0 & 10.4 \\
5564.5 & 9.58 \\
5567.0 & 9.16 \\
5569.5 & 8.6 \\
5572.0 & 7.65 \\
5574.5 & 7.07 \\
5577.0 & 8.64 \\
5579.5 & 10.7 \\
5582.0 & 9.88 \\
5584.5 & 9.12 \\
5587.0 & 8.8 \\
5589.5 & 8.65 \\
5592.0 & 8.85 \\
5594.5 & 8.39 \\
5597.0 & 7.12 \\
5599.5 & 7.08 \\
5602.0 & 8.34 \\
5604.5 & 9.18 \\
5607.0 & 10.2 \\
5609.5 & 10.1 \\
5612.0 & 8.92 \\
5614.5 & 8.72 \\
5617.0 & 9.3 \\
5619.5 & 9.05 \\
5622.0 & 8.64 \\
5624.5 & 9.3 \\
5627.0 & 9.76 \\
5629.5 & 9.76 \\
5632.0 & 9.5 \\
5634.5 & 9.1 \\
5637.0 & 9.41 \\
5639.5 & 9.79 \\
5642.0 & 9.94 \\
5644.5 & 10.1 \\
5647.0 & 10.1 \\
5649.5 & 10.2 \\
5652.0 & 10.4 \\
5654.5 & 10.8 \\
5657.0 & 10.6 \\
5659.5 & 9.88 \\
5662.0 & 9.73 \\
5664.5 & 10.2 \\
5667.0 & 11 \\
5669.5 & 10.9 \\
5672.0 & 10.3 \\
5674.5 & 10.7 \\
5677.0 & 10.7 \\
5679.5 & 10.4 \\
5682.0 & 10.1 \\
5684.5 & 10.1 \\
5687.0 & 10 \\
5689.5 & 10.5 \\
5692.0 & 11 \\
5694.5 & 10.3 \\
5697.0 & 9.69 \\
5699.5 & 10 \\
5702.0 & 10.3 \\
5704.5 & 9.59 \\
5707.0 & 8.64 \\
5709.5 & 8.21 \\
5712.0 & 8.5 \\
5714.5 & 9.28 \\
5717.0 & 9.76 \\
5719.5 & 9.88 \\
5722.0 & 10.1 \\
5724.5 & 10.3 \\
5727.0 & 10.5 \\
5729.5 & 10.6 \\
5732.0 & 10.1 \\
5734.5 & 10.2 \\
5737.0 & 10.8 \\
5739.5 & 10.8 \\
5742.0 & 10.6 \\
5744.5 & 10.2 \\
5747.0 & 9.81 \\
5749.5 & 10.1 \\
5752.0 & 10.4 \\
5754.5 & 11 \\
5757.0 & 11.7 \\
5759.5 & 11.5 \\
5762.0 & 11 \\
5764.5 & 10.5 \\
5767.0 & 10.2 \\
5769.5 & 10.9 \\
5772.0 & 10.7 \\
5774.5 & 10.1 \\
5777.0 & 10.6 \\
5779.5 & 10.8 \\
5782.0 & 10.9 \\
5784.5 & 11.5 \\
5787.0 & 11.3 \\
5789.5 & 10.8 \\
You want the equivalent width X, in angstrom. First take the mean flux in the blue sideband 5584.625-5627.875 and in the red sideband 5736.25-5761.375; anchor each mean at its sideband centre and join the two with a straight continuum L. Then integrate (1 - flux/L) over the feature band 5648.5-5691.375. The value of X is -3.2 angstrom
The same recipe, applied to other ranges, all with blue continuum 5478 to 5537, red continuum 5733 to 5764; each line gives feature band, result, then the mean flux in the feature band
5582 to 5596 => 0.9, 8.83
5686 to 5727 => 2.3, 9.77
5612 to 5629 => 1.0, 9.14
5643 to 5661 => -0.6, 10.3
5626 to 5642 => 0.4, 9.58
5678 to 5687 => 0.0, 10.2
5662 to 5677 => -0.7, 10.6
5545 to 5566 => -1.3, 9.77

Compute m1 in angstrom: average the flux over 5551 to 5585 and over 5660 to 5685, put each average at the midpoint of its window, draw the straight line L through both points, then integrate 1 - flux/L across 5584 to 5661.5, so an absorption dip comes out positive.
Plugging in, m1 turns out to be 4.44 angstrom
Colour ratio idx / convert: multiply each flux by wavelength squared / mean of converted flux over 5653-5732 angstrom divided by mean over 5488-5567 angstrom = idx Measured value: 1.2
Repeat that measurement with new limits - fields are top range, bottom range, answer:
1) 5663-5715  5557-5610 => 1.16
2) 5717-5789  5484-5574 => 1.27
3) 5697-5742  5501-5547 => 1.21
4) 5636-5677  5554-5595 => 1.16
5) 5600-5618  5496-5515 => 1.08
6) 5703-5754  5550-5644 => 1.14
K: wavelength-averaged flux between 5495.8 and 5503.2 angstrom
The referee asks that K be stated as 9.09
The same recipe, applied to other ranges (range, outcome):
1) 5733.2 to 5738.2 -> 10.5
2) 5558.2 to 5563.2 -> 10.6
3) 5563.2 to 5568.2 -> 9.38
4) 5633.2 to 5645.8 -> 9.67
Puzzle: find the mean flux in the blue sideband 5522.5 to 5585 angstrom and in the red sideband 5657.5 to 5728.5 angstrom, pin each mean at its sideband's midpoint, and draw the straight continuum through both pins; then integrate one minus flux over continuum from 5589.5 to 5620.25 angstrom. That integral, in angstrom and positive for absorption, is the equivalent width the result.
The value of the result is 2.19 angstrom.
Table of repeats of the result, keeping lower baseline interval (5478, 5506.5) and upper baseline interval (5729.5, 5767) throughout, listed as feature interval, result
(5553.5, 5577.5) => 0.9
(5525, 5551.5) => 1.5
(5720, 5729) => 0.1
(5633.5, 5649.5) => 0.2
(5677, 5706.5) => 0.3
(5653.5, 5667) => -0.3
